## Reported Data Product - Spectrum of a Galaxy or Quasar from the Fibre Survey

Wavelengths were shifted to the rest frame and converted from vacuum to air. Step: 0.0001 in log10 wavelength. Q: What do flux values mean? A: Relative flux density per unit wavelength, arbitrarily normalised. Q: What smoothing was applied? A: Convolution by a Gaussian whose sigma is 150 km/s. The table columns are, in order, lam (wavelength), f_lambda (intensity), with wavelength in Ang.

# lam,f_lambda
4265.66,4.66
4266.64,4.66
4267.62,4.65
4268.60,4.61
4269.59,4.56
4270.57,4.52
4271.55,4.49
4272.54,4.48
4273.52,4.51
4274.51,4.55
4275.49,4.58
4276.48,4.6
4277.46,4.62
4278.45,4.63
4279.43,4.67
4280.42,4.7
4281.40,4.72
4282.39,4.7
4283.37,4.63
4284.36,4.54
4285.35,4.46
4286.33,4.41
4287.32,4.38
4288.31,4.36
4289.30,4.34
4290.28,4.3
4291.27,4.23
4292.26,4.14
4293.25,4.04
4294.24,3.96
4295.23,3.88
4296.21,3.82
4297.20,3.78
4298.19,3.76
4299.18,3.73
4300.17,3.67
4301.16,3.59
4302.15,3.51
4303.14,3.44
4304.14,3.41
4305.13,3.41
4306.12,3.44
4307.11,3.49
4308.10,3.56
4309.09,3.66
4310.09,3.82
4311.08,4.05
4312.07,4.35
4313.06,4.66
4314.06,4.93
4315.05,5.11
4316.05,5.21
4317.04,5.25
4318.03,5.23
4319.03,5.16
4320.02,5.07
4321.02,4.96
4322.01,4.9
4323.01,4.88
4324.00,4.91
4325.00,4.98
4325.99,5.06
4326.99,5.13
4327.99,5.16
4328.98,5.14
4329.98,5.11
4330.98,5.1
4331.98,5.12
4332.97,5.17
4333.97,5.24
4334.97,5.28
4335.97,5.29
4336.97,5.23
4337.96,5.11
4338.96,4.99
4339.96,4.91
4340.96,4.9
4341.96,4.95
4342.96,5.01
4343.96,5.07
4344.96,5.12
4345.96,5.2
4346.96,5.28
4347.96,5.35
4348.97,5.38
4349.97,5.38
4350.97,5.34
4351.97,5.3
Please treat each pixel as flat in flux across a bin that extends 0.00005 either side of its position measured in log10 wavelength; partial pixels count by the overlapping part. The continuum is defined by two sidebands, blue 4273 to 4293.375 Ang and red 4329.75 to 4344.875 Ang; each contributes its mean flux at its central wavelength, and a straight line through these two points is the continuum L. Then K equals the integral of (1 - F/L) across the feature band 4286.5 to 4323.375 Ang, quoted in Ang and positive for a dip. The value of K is 4.2 Ang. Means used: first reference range 4.49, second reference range 5.1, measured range 4.2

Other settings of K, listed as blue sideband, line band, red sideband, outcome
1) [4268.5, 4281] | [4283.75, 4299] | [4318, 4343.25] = 1.8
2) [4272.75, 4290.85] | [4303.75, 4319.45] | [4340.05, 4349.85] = 1.7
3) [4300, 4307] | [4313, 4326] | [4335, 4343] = -2.6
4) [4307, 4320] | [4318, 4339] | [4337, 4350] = -1.2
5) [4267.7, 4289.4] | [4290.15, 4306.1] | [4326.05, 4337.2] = 3.4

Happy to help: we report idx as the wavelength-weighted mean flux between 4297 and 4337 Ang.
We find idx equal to 4.53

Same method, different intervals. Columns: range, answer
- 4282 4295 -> 4.33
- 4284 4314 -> 3.95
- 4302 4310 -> 3.5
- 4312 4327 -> 5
